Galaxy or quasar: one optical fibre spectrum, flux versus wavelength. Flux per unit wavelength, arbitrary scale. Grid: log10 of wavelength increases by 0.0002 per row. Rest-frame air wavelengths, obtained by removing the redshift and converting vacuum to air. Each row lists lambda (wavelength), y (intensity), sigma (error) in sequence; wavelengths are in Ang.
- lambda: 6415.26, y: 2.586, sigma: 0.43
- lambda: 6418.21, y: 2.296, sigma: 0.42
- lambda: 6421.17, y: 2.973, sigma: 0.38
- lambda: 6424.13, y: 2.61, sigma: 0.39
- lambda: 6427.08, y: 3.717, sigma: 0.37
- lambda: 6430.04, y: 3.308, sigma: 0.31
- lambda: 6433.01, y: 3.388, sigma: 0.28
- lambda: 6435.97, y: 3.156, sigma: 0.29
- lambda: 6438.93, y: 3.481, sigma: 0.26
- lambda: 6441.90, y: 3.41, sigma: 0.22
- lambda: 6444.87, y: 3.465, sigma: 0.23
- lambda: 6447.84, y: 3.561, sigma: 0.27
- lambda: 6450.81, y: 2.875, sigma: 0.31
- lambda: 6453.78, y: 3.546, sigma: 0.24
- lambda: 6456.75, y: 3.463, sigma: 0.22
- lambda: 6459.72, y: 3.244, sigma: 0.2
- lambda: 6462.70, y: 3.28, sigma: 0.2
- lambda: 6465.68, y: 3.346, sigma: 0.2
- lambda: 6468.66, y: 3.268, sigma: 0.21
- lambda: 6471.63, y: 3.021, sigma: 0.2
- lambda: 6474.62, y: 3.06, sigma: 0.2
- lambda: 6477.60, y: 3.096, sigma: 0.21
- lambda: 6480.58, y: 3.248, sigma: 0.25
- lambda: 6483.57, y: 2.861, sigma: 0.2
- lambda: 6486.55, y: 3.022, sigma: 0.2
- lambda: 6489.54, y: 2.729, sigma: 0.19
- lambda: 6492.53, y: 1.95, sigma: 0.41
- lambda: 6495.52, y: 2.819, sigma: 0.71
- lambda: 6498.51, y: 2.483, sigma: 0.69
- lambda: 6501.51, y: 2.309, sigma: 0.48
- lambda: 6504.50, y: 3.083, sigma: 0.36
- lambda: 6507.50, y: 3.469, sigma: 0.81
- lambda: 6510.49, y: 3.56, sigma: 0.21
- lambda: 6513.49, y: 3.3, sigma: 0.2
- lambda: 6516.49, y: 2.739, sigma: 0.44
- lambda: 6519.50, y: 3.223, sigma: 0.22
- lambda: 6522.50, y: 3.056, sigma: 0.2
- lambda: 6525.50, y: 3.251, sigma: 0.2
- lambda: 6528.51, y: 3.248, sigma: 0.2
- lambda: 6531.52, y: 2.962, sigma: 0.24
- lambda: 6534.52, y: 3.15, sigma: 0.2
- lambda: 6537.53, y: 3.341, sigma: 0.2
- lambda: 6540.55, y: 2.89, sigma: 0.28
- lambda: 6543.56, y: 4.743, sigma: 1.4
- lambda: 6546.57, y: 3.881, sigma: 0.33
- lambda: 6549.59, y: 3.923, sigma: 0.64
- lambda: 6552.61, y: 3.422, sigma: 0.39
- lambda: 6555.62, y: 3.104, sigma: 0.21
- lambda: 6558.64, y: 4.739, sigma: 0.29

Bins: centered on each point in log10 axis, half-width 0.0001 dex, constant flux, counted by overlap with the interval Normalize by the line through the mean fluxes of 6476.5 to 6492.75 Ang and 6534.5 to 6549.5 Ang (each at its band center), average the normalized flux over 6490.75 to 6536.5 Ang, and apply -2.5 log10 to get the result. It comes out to 0.11 mag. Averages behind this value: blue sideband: 2.88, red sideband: 3.67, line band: 2.98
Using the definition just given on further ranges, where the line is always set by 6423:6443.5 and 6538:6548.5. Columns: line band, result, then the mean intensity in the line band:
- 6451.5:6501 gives 0.16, 3.01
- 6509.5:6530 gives 0.16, 3.19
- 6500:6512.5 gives 0.17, 3.11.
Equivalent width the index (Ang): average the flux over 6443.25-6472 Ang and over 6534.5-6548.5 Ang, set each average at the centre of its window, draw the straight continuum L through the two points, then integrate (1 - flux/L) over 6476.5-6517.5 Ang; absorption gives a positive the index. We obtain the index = 6.8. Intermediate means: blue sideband 3.32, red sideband 3.66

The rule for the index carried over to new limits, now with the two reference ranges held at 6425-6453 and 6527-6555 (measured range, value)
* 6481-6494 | 2.78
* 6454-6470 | 0.25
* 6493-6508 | 3.10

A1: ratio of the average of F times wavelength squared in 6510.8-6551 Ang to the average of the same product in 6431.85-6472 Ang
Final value 1.0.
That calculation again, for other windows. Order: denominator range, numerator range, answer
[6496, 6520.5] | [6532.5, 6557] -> 1.19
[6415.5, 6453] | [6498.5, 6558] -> 1.07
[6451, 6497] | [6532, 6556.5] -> 1.18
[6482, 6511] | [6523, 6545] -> 1.21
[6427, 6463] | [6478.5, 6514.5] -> 0.88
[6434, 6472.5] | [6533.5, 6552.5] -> 1.13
